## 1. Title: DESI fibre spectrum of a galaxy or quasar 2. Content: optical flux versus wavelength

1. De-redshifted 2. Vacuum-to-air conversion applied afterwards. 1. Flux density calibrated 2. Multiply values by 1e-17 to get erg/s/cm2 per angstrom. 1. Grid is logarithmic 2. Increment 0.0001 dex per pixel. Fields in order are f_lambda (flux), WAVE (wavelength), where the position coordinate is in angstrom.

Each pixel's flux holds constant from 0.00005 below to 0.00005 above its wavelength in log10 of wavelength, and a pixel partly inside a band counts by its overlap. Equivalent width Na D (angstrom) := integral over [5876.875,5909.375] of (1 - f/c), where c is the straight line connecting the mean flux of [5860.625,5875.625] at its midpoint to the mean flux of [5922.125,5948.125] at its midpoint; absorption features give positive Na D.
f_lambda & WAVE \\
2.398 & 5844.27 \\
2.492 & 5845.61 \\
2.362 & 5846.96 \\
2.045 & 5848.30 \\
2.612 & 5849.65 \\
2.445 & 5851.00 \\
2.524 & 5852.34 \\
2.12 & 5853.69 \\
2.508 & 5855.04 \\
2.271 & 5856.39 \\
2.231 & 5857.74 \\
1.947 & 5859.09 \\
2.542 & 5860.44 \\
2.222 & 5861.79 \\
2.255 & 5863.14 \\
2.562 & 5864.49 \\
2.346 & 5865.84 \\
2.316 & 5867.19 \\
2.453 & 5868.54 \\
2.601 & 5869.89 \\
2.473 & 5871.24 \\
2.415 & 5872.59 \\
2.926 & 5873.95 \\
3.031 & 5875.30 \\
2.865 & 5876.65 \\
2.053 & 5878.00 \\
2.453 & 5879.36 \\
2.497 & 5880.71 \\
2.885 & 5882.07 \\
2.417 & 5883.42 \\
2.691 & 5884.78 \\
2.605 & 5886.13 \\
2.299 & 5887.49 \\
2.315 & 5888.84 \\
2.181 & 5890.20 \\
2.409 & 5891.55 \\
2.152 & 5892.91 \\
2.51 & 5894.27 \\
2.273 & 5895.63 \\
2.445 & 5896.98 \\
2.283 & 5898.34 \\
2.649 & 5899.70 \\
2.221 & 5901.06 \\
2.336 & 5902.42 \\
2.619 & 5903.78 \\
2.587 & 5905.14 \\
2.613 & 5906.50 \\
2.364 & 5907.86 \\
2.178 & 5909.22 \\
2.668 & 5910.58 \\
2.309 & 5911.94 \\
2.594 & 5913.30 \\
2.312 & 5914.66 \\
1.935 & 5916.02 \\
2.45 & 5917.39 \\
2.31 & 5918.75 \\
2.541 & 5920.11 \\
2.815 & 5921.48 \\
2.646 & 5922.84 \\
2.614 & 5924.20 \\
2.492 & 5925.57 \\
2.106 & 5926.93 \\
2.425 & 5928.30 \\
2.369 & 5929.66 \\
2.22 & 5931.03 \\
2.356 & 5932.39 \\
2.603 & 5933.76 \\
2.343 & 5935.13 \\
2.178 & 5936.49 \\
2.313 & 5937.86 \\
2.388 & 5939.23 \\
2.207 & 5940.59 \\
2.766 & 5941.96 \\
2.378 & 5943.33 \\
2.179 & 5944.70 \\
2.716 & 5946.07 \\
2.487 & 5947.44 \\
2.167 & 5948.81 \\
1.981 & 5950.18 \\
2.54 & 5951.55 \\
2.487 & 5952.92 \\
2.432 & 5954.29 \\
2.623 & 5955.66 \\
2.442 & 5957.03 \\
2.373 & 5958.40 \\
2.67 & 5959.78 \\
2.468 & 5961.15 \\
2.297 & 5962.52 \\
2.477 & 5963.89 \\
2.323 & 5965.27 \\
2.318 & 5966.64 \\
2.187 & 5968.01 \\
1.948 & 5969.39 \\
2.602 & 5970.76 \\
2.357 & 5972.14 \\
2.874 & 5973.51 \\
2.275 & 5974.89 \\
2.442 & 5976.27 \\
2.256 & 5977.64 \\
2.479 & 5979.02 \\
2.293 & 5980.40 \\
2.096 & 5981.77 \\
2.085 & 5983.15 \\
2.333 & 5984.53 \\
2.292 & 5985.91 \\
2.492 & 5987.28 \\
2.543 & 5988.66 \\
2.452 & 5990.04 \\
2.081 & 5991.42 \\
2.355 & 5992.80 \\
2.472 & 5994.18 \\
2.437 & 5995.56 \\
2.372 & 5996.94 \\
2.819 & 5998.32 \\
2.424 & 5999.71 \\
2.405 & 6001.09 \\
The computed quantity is 0.5 angstrom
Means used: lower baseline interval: 2.5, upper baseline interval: 2.41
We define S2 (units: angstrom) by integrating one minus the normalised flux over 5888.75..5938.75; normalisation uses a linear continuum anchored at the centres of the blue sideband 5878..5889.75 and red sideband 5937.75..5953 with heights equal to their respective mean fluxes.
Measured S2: 0.7 angstrom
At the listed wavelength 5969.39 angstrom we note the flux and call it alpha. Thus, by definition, 1.948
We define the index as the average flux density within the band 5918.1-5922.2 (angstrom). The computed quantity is 2.56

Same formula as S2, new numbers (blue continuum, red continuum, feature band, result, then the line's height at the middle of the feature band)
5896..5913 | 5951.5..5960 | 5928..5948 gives 0.7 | 2.48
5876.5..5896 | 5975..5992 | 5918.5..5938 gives -0.4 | 2.38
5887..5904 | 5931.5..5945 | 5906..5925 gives -0.7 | 2.36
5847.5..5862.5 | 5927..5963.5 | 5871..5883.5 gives -1.5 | 2.34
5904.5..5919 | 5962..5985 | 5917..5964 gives -1.2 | 2.37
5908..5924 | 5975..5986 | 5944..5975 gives -0.9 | 2.33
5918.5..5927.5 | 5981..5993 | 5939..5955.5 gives 0.2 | 2.44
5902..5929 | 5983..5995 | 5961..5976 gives 0.1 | 2.38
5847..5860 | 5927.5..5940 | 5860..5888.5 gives -2.4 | 2.32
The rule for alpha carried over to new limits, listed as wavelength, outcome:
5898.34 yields 2.283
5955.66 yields 2.623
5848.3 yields 2.045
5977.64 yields 2.256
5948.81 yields 2.167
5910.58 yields 2.668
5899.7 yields 2.649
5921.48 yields 2.815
